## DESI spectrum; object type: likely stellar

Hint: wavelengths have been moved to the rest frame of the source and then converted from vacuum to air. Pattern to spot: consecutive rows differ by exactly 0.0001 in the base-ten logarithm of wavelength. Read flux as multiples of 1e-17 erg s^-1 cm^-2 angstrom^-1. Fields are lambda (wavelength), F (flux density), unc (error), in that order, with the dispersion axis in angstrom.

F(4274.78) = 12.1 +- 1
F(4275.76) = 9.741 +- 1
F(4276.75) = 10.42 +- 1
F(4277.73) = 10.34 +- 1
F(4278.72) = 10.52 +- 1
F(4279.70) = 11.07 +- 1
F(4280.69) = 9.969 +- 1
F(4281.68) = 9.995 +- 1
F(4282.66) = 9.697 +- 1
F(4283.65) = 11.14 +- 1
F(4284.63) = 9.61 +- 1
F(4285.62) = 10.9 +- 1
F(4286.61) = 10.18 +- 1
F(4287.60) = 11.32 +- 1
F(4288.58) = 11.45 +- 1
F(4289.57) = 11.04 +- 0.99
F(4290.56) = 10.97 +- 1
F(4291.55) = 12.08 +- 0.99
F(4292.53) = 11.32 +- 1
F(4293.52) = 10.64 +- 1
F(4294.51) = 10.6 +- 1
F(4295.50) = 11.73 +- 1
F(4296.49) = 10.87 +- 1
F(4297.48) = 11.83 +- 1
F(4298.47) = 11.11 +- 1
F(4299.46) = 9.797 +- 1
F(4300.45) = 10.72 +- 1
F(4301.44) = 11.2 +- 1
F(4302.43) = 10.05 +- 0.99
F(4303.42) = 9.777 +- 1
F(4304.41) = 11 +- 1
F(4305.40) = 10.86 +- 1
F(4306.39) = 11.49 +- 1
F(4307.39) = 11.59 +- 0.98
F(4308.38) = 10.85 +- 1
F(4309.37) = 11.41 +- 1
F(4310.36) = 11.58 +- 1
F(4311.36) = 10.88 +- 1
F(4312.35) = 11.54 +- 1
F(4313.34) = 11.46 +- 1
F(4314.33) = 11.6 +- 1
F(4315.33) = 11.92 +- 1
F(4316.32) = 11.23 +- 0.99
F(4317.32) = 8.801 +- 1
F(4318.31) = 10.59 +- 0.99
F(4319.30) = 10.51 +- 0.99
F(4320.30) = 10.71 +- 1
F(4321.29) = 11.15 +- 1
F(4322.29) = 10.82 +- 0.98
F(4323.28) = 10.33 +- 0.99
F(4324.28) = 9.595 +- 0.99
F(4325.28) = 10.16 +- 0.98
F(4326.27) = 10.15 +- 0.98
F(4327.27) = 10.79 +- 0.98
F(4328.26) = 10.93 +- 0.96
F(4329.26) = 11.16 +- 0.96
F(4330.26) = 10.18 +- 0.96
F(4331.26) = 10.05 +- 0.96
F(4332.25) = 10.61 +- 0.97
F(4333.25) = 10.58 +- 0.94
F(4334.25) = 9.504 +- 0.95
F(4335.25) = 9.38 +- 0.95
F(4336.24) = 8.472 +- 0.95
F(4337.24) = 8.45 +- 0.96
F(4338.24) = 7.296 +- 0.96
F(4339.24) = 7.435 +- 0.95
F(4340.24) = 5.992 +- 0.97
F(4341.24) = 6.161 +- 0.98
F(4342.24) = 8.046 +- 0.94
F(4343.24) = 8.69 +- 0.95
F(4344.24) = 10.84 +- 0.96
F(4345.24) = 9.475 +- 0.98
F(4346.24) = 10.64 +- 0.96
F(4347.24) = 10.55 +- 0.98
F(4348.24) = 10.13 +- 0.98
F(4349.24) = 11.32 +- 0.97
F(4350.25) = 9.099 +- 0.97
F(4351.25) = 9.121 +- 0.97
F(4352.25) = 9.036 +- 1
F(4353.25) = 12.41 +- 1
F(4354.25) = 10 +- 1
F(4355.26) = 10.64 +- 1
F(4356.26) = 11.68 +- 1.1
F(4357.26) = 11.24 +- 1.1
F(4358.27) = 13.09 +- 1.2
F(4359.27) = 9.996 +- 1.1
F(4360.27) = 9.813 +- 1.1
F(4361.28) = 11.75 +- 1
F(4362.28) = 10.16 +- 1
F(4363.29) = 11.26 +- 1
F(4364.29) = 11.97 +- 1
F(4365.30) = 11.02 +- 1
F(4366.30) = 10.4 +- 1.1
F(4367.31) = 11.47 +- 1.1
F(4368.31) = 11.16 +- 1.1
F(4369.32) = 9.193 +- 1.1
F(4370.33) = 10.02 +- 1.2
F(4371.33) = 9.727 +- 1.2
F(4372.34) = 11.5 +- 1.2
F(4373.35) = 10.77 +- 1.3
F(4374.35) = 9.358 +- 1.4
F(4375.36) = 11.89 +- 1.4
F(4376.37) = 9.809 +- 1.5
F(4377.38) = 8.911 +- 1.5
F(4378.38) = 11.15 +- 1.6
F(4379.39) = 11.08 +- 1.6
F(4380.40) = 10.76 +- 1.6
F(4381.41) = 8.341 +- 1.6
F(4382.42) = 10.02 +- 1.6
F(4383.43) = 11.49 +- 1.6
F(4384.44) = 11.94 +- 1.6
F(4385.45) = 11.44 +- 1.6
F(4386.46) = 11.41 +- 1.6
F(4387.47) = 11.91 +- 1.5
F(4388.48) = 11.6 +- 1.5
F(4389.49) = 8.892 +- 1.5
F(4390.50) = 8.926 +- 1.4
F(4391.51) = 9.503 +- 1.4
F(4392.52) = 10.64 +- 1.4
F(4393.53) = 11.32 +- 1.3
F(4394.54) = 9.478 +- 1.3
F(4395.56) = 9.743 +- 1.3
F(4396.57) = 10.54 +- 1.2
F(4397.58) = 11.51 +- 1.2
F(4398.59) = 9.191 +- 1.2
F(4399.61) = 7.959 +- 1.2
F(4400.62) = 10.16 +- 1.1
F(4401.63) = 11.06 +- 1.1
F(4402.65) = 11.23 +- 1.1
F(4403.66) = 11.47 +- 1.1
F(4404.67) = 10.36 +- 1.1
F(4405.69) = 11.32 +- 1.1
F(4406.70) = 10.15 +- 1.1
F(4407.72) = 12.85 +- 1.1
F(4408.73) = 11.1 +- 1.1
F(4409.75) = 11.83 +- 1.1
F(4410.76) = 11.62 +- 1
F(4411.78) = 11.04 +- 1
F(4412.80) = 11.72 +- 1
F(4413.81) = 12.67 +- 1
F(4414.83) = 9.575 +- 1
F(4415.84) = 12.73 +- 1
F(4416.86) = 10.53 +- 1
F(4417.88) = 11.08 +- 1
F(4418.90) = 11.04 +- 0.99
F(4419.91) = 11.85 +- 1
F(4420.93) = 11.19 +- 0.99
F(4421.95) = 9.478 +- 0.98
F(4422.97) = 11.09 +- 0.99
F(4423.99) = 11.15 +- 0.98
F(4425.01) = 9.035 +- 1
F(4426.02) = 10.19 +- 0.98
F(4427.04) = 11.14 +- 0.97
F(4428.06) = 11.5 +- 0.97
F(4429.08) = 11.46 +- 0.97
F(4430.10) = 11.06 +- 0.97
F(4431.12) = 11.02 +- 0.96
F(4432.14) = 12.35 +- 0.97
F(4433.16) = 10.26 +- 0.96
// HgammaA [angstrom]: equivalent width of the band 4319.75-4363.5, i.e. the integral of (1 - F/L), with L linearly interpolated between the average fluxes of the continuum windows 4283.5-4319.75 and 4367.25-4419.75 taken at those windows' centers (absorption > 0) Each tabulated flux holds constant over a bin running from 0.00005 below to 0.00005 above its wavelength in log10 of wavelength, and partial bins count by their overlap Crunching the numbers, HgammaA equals 3.6 angstrom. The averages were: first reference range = 11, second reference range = 10.7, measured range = 9.97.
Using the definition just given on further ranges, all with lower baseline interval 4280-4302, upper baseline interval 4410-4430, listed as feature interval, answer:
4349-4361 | 0.35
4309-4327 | 0.13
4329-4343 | 2.75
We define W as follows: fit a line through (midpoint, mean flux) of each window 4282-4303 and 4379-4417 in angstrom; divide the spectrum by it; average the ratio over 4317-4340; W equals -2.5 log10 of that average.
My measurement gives 0.101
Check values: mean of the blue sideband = 10.9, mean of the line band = 9.86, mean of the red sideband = 10.8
